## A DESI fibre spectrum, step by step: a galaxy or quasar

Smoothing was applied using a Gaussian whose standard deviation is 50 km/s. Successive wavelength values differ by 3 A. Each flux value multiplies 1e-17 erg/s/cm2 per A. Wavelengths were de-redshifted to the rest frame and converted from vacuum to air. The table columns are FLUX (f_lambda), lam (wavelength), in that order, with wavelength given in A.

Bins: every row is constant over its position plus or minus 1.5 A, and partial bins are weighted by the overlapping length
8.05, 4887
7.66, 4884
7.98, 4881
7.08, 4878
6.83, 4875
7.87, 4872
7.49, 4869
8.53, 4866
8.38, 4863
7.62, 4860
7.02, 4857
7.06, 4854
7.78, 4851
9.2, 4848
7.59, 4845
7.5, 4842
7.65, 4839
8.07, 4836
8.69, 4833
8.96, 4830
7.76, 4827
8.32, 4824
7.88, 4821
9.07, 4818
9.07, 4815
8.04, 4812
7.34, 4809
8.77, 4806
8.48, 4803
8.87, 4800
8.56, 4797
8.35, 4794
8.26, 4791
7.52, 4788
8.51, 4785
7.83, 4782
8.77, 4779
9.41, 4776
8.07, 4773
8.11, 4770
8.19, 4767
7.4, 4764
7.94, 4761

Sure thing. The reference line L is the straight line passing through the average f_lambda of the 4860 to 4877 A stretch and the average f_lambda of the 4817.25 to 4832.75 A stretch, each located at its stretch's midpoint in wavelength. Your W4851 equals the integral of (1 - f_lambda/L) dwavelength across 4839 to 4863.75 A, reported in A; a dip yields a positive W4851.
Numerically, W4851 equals 0.9 A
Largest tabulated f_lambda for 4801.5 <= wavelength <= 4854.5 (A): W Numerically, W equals 9.2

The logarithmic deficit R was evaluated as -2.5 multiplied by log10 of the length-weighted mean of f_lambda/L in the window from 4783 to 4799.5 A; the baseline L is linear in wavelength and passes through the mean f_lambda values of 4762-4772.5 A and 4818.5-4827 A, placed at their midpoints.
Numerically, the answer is -0.03 mag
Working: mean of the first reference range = 7.92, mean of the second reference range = 8.15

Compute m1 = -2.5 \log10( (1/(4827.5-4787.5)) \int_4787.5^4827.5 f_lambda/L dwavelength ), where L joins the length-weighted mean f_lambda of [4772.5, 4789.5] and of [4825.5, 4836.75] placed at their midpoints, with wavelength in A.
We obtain 0.01 mag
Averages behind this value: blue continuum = 8.37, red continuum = 8.39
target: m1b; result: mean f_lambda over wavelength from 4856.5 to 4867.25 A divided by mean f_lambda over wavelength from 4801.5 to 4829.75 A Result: 0.95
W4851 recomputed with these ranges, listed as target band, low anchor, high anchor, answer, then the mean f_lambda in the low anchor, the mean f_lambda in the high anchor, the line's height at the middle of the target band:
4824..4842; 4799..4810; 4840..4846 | -0.94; 8.39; 7.55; 7.77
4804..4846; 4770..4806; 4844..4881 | -0.68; 8.42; 7.72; 8.07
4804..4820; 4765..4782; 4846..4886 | -0.61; 8.42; 7.73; 8.13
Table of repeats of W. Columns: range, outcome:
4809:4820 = 9.07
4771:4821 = 9.41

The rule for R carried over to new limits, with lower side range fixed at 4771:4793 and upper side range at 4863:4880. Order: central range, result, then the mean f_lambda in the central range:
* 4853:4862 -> 0.064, 7.31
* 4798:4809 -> -0.045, 8.51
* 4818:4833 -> -0.048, 8.36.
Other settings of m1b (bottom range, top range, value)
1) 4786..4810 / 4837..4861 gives 0.93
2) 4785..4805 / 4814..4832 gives 1.02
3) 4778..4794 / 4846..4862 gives 0.95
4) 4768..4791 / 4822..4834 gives 1.01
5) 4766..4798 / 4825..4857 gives 0.96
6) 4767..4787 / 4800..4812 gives 0.98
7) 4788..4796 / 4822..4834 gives 1.03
